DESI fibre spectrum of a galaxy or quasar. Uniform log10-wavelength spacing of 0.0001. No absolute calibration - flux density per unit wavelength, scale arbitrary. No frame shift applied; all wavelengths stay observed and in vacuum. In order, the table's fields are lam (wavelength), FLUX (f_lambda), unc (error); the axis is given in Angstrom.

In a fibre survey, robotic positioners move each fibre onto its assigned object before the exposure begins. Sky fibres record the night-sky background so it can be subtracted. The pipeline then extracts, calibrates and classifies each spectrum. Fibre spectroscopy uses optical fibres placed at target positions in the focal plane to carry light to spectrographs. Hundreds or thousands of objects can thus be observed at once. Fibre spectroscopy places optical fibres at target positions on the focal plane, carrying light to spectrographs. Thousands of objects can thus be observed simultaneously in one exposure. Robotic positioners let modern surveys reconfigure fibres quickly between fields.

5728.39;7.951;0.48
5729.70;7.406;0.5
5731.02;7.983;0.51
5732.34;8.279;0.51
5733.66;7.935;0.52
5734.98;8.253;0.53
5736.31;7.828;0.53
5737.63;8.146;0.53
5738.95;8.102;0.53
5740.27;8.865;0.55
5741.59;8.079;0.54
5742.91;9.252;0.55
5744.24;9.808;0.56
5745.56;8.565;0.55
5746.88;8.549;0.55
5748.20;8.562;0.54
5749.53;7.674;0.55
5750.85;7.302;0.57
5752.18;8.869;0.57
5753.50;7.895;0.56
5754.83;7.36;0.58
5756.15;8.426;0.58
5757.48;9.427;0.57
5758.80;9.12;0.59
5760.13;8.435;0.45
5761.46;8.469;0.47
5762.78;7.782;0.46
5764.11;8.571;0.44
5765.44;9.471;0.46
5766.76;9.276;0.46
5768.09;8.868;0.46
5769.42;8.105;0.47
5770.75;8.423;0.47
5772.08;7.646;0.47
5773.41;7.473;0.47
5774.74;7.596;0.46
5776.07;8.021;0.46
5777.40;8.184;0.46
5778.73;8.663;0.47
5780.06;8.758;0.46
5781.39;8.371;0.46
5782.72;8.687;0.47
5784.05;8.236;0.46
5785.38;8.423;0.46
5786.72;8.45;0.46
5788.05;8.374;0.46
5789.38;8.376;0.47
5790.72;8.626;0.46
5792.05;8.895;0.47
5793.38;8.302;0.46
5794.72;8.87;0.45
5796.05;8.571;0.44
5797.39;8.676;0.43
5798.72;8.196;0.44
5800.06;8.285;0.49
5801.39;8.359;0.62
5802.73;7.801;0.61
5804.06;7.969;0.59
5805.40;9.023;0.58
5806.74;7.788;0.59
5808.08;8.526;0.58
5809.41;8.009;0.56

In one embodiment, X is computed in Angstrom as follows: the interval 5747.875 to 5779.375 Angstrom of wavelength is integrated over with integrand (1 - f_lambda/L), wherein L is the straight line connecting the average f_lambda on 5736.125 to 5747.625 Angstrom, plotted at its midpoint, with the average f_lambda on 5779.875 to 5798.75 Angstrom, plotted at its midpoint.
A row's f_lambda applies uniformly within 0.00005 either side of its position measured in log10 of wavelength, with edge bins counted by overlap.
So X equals 0.96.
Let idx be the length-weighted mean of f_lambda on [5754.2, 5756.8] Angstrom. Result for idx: 7.91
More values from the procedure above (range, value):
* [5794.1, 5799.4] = 8.57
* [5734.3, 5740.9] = 8.23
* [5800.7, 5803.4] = 8.11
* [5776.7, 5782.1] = 8.5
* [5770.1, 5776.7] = 7.83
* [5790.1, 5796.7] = 8.66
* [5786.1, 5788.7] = 8.42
